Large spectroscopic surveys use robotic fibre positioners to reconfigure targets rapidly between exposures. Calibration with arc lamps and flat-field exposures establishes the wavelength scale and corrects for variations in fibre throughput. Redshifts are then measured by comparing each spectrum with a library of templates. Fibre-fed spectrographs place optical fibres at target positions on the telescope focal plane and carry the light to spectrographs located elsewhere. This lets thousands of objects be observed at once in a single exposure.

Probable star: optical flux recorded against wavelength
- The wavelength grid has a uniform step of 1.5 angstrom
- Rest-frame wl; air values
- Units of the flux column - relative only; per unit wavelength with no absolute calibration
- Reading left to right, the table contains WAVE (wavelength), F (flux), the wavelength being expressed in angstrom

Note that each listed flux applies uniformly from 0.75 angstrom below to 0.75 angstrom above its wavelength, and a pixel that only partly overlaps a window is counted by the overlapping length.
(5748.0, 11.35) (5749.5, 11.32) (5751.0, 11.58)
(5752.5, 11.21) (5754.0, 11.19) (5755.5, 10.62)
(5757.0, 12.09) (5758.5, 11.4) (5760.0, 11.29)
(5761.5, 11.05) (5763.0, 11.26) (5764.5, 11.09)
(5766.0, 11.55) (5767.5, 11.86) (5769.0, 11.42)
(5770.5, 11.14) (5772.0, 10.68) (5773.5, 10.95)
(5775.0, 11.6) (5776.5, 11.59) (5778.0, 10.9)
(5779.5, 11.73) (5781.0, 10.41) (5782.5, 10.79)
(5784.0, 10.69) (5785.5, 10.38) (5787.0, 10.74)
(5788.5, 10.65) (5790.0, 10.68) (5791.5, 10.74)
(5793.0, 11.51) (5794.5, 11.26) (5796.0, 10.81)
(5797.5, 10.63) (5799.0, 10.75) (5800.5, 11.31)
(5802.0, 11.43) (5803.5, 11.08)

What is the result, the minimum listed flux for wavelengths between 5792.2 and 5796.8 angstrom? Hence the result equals 10.81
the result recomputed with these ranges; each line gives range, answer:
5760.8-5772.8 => 10.68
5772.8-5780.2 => 10.9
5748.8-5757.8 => 10.62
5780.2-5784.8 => 10.41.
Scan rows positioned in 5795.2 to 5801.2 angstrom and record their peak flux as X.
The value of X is 11.31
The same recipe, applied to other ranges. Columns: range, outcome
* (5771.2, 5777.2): 11.6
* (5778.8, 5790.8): 11.73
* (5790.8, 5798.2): 11.51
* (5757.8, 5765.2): 11.4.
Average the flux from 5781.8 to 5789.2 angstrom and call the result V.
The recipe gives 10.6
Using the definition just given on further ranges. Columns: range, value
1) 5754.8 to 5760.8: 11.4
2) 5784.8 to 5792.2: 10.6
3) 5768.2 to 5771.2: 11.3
